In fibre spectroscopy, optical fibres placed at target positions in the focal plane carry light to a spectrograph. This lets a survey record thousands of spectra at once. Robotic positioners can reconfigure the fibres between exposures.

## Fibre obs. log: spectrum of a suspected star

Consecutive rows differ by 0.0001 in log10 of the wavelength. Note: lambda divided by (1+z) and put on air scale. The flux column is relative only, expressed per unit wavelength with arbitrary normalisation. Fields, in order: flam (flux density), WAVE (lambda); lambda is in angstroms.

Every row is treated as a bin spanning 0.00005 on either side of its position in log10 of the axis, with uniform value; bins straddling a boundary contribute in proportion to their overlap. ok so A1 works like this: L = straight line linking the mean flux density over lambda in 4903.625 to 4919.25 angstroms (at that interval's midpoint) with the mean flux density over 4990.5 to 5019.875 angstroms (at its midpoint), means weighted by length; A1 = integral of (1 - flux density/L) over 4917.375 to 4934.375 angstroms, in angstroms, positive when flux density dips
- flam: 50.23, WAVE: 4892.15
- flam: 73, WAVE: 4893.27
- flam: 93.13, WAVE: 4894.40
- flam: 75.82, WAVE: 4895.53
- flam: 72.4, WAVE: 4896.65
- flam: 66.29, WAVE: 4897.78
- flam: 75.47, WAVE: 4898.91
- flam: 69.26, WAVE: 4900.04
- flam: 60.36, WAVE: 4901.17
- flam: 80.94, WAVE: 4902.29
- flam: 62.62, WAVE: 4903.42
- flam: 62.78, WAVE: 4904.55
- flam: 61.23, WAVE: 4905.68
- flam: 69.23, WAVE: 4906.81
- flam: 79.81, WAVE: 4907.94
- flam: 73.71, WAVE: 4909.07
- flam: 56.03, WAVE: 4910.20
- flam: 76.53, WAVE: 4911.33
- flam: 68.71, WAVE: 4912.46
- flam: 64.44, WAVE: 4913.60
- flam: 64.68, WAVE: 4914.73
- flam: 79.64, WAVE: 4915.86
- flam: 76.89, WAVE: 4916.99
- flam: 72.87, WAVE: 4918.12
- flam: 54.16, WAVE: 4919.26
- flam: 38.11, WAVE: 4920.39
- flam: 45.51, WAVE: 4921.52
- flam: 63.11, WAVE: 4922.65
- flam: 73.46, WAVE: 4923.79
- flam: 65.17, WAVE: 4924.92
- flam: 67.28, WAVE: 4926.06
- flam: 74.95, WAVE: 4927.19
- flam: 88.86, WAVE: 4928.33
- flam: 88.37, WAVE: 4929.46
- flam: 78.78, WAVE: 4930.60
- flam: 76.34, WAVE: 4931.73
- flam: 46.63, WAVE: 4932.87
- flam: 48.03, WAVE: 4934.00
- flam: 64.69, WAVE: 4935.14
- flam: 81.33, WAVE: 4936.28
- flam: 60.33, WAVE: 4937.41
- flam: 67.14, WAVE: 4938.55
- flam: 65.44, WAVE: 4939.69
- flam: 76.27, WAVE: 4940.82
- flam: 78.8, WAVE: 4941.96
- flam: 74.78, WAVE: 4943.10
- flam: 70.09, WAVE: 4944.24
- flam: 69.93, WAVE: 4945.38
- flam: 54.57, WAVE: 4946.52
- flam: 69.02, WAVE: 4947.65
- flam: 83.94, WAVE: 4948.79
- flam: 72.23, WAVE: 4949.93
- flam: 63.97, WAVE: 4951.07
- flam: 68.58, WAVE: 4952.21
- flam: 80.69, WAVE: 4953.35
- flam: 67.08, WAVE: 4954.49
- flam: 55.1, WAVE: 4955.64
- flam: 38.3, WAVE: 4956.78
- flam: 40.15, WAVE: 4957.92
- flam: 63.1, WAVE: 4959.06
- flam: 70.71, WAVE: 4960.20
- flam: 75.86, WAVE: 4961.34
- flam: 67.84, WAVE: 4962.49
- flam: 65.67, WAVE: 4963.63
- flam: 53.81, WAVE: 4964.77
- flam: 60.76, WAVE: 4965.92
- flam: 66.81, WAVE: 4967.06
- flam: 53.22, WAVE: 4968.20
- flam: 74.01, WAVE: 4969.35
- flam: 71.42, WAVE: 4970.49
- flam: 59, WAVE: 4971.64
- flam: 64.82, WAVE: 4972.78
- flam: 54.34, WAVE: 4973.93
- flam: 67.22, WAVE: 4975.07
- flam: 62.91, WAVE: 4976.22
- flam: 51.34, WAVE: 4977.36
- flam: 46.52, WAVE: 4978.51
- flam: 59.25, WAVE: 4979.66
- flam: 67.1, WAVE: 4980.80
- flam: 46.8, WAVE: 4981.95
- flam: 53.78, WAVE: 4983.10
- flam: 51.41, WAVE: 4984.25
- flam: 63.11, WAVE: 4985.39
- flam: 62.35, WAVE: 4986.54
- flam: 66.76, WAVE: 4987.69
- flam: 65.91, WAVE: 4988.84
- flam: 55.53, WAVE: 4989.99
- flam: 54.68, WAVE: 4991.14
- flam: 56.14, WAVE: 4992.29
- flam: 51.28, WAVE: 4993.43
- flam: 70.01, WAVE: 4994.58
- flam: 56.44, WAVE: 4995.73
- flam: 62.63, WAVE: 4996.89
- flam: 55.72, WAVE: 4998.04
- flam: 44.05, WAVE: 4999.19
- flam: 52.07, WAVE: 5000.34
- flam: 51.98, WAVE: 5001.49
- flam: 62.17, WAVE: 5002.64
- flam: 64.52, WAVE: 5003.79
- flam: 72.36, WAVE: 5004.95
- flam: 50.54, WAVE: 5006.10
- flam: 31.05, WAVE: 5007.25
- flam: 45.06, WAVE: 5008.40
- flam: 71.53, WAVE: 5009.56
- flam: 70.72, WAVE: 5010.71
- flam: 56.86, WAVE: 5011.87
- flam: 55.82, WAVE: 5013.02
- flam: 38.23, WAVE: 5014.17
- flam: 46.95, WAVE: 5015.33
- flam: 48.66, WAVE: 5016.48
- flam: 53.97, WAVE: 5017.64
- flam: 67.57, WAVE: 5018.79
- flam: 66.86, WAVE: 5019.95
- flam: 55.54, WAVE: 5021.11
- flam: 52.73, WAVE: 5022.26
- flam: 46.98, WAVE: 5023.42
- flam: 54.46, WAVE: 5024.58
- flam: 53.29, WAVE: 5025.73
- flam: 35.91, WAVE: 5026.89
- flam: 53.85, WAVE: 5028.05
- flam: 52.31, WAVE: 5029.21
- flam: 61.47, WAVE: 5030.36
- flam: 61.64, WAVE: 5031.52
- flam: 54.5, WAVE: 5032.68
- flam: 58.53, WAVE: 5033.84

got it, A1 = 0.3 angstroms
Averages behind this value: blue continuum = 69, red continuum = 55.8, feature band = 65.8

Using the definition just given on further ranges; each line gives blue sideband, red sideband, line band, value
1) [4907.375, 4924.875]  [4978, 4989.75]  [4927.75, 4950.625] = -2.7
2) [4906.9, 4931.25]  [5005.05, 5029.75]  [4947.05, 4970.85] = -0.8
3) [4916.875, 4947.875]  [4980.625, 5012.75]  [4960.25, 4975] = -0.6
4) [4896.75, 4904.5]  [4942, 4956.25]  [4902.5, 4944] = 0.6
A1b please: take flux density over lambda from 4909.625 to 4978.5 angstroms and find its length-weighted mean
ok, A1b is 65.7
